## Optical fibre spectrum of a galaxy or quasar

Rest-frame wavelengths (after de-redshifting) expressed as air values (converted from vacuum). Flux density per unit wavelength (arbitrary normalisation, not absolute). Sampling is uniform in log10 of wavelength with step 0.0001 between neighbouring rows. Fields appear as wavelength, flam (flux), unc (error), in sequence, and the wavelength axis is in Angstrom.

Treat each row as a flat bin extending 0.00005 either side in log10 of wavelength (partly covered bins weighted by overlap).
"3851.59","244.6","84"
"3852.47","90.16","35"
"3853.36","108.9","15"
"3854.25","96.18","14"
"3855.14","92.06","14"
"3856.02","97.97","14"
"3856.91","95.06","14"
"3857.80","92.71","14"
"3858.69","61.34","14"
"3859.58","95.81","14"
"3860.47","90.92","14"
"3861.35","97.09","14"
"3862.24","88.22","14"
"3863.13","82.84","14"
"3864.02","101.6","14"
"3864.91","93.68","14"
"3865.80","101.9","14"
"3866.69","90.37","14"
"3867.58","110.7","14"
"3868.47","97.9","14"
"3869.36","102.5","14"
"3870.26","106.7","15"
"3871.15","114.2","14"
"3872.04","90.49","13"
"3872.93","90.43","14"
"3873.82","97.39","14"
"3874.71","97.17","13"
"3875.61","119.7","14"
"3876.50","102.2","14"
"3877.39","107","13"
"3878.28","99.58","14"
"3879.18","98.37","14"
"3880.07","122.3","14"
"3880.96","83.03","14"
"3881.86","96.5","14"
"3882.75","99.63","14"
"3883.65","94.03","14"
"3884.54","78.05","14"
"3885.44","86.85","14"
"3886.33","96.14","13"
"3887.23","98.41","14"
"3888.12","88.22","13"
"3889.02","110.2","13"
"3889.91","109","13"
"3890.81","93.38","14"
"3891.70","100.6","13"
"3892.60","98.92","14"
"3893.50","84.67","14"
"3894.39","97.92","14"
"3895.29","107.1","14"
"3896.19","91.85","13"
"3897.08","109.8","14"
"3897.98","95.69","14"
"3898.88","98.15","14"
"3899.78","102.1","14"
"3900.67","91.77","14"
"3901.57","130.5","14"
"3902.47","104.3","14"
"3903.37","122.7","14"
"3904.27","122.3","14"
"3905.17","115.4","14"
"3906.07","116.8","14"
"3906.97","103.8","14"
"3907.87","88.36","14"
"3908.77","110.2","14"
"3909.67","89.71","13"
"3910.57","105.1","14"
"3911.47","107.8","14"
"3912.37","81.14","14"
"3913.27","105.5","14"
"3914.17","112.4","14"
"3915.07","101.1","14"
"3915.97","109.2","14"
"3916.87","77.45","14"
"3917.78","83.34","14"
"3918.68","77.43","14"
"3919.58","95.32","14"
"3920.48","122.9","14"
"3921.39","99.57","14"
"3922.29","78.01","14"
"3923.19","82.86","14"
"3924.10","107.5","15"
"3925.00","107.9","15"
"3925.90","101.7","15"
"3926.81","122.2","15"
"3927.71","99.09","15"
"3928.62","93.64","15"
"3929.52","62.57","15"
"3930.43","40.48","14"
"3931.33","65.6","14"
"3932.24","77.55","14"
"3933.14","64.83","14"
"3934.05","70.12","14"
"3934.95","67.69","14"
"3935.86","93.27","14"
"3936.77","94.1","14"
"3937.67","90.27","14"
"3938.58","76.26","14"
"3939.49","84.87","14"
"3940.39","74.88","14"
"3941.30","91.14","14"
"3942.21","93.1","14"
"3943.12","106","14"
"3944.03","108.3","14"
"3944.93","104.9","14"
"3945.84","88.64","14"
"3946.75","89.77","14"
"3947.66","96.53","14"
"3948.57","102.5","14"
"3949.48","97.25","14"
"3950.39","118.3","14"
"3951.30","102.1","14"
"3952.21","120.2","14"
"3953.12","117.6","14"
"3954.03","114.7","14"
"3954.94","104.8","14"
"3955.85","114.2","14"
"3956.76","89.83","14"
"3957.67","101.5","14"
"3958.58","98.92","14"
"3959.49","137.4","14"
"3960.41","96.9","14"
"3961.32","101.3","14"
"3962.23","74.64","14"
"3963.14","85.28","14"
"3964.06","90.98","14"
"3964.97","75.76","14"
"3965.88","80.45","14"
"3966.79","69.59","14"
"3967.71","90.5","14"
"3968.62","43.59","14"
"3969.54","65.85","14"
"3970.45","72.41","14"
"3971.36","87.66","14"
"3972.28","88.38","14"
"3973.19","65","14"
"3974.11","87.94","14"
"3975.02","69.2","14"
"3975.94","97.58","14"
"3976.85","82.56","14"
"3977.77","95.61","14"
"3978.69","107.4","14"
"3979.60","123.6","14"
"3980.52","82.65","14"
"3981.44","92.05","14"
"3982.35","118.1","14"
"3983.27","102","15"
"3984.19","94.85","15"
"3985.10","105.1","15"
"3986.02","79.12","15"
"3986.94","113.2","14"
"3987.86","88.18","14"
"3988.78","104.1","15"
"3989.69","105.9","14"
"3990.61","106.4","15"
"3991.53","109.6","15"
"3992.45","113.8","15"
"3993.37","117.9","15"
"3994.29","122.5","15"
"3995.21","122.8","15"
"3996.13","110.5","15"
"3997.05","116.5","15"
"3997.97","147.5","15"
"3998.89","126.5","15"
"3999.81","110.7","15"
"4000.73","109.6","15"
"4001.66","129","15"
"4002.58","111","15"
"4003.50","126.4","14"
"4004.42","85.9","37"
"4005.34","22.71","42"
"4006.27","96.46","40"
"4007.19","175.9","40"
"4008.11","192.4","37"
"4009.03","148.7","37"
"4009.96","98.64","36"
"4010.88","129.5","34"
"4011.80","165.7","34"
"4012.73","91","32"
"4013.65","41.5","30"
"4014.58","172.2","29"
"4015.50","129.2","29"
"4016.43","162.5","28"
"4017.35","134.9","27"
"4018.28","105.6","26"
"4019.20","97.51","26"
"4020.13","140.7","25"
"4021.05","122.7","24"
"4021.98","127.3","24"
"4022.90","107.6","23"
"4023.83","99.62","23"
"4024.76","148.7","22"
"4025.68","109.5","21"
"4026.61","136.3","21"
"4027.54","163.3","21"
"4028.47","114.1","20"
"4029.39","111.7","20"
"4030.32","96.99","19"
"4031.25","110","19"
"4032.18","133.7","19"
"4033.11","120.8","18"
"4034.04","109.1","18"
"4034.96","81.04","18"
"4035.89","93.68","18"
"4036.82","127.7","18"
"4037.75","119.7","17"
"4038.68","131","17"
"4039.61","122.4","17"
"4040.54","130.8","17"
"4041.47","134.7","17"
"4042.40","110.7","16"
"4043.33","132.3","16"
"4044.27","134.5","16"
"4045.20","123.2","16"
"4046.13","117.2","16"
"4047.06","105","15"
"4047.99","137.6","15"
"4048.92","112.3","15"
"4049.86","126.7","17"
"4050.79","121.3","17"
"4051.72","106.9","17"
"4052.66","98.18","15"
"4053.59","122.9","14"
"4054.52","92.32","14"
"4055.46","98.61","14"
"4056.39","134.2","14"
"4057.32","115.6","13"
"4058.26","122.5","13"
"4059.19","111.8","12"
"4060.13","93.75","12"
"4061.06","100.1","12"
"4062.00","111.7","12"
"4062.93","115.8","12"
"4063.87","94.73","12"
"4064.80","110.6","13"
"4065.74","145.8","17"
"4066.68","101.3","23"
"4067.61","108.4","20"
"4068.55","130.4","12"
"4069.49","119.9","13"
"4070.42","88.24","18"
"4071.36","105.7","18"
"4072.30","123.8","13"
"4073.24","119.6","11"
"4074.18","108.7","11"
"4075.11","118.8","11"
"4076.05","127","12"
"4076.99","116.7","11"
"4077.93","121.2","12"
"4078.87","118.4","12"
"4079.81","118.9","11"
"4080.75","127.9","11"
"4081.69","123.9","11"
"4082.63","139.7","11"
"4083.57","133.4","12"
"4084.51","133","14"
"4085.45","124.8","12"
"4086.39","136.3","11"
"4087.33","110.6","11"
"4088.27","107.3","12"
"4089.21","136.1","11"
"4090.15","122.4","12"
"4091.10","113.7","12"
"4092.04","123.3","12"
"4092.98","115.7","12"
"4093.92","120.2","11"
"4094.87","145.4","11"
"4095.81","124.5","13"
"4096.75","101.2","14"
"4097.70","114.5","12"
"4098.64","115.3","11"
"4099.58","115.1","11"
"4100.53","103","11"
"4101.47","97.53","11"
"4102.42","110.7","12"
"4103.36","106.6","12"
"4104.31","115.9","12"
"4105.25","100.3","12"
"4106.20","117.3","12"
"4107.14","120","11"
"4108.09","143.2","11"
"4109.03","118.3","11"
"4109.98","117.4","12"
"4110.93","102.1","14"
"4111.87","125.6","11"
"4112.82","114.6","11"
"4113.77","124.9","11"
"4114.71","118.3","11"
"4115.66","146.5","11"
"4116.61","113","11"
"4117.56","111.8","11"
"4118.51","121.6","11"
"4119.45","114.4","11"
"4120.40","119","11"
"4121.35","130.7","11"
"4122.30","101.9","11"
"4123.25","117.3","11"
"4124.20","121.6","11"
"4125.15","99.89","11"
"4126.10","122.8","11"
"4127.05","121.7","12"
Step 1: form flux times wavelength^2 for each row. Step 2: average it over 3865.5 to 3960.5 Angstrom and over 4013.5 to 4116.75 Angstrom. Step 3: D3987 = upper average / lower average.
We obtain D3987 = 1.31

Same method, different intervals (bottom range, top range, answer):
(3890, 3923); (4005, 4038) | 1.27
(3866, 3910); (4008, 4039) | 1.29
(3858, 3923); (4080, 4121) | 1.34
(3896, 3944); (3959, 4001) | 1.06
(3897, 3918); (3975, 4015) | 1.12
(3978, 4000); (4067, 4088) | 1.15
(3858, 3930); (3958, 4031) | 1.15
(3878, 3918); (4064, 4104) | 1.29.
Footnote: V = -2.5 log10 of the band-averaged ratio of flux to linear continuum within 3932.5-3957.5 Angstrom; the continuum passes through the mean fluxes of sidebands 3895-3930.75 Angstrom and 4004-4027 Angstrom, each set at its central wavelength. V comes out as 0.12 mag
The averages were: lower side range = 99.5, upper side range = 122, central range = 95.4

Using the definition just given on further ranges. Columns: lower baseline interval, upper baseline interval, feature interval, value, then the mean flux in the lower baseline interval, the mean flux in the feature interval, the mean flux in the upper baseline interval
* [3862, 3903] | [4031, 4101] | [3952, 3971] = 0.16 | 99.3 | 92.3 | 118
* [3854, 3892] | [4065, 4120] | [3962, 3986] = 0.23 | 96.9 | 86.5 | 119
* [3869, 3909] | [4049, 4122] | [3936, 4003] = 0.10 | 102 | 98.8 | 117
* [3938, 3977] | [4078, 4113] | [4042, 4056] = -0.06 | 92.1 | 116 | 119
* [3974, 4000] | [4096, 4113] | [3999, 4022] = -0.13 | 106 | 121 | 113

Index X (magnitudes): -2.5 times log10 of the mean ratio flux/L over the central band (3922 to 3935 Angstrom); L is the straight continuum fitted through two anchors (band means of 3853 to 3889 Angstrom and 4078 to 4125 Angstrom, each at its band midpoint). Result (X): 0.22 mag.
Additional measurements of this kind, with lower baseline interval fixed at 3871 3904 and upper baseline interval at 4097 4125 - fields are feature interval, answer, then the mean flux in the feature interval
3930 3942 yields 0.33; 76.7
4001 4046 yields -0.10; 121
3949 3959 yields -0.02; 107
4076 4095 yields -0.09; 124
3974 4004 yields 0.00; 107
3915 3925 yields 0.09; 94.4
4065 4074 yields -0.02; 115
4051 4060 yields 0.01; 111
